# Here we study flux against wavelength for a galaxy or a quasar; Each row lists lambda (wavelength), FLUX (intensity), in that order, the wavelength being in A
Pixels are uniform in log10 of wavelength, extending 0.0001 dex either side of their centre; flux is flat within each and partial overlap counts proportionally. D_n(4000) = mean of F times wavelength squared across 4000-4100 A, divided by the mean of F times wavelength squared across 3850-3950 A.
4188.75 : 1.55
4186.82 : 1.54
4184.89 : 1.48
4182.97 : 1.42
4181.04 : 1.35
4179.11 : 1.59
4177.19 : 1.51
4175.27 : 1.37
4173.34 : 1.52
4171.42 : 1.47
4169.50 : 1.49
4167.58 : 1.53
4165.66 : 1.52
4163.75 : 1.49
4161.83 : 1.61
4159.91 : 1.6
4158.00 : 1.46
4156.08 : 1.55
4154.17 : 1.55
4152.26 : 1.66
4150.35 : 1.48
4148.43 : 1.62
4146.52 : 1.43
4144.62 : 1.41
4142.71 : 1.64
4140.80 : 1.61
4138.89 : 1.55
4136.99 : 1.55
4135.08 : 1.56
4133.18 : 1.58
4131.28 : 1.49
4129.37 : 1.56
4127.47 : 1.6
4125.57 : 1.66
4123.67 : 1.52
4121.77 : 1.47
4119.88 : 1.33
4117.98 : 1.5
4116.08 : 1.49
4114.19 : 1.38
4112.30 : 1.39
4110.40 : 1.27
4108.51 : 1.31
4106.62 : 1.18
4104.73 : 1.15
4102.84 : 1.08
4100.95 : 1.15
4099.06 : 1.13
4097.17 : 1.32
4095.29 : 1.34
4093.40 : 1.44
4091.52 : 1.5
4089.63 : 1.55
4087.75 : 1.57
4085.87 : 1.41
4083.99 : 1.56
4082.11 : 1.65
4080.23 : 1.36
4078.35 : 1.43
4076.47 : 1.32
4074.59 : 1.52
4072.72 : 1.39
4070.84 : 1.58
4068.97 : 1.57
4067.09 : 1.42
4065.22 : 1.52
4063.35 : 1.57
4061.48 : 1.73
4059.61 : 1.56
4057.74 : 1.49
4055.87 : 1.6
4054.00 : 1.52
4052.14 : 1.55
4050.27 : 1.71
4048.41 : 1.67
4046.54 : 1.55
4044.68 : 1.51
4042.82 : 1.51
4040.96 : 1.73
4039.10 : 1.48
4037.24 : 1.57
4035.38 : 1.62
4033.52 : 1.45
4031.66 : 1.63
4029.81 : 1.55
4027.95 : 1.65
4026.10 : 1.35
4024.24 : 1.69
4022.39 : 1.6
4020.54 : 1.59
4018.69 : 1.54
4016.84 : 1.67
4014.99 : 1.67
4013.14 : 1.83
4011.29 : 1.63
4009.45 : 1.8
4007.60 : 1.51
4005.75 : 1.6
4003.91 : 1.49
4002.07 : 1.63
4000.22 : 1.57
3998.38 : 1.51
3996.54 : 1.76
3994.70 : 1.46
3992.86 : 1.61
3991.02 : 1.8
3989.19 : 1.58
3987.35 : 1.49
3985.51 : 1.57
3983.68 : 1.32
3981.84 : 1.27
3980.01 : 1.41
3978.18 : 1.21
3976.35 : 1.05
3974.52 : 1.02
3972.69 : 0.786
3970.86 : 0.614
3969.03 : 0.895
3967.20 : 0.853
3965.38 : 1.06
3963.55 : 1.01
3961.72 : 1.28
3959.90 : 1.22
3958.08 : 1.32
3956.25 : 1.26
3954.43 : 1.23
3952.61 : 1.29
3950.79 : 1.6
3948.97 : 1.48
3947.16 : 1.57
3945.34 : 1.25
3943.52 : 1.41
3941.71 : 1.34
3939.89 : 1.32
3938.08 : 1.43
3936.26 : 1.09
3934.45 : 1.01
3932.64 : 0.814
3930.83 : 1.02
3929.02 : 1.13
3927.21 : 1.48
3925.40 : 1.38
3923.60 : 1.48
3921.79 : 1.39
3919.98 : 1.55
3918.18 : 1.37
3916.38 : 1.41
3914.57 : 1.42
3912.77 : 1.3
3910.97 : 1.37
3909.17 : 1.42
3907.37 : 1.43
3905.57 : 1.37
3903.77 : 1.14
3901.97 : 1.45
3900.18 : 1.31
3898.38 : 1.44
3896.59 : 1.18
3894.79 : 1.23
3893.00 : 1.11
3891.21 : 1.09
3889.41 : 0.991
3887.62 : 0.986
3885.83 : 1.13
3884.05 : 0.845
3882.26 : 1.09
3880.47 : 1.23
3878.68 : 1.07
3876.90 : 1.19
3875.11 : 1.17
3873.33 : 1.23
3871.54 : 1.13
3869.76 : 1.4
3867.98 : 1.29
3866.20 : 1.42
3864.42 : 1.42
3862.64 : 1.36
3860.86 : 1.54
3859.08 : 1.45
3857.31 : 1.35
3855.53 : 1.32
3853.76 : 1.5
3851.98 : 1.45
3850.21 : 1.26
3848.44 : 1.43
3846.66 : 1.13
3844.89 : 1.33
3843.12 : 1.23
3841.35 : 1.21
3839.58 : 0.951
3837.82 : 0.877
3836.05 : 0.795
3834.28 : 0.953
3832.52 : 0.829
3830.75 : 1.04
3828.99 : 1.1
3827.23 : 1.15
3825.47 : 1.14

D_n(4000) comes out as 1.29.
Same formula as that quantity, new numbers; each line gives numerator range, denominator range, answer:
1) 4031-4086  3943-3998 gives 1.25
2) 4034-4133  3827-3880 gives 1.35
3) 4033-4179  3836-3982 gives 1.33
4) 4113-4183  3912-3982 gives 1.36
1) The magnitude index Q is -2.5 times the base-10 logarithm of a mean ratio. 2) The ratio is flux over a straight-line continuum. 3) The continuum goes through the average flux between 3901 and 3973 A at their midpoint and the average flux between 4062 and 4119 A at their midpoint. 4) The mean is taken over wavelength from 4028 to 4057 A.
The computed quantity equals -0.163 mag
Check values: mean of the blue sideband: 1.26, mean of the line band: 1.58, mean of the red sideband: 1.4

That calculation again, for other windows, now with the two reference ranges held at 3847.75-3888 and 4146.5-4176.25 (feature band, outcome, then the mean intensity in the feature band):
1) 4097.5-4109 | 0.25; 1.17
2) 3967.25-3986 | 0.24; 1.09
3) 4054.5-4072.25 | -0.08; 1.55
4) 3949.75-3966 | 0.08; 1.26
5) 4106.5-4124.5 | 0.07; 1.39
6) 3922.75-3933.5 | 0.09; 1.22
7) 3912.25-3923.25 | -0.08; 1.41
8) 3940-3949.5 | -0.05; 1.4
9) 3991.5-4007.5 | -0.14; 1.58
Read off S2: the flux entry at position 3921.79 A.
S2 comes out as 1.39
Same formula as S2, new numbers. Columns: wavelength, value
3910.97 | 1.37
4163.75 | 1.49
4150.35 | 1.48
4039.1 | 1.48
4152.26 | 1.66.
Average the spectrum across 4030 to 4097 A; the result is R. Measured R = 1.53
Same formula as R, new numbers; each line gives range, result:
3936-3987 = 1.22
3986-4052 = 1.6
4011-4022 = 1.65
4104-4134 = 1.43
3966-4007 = 1.34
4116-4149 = 1.53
